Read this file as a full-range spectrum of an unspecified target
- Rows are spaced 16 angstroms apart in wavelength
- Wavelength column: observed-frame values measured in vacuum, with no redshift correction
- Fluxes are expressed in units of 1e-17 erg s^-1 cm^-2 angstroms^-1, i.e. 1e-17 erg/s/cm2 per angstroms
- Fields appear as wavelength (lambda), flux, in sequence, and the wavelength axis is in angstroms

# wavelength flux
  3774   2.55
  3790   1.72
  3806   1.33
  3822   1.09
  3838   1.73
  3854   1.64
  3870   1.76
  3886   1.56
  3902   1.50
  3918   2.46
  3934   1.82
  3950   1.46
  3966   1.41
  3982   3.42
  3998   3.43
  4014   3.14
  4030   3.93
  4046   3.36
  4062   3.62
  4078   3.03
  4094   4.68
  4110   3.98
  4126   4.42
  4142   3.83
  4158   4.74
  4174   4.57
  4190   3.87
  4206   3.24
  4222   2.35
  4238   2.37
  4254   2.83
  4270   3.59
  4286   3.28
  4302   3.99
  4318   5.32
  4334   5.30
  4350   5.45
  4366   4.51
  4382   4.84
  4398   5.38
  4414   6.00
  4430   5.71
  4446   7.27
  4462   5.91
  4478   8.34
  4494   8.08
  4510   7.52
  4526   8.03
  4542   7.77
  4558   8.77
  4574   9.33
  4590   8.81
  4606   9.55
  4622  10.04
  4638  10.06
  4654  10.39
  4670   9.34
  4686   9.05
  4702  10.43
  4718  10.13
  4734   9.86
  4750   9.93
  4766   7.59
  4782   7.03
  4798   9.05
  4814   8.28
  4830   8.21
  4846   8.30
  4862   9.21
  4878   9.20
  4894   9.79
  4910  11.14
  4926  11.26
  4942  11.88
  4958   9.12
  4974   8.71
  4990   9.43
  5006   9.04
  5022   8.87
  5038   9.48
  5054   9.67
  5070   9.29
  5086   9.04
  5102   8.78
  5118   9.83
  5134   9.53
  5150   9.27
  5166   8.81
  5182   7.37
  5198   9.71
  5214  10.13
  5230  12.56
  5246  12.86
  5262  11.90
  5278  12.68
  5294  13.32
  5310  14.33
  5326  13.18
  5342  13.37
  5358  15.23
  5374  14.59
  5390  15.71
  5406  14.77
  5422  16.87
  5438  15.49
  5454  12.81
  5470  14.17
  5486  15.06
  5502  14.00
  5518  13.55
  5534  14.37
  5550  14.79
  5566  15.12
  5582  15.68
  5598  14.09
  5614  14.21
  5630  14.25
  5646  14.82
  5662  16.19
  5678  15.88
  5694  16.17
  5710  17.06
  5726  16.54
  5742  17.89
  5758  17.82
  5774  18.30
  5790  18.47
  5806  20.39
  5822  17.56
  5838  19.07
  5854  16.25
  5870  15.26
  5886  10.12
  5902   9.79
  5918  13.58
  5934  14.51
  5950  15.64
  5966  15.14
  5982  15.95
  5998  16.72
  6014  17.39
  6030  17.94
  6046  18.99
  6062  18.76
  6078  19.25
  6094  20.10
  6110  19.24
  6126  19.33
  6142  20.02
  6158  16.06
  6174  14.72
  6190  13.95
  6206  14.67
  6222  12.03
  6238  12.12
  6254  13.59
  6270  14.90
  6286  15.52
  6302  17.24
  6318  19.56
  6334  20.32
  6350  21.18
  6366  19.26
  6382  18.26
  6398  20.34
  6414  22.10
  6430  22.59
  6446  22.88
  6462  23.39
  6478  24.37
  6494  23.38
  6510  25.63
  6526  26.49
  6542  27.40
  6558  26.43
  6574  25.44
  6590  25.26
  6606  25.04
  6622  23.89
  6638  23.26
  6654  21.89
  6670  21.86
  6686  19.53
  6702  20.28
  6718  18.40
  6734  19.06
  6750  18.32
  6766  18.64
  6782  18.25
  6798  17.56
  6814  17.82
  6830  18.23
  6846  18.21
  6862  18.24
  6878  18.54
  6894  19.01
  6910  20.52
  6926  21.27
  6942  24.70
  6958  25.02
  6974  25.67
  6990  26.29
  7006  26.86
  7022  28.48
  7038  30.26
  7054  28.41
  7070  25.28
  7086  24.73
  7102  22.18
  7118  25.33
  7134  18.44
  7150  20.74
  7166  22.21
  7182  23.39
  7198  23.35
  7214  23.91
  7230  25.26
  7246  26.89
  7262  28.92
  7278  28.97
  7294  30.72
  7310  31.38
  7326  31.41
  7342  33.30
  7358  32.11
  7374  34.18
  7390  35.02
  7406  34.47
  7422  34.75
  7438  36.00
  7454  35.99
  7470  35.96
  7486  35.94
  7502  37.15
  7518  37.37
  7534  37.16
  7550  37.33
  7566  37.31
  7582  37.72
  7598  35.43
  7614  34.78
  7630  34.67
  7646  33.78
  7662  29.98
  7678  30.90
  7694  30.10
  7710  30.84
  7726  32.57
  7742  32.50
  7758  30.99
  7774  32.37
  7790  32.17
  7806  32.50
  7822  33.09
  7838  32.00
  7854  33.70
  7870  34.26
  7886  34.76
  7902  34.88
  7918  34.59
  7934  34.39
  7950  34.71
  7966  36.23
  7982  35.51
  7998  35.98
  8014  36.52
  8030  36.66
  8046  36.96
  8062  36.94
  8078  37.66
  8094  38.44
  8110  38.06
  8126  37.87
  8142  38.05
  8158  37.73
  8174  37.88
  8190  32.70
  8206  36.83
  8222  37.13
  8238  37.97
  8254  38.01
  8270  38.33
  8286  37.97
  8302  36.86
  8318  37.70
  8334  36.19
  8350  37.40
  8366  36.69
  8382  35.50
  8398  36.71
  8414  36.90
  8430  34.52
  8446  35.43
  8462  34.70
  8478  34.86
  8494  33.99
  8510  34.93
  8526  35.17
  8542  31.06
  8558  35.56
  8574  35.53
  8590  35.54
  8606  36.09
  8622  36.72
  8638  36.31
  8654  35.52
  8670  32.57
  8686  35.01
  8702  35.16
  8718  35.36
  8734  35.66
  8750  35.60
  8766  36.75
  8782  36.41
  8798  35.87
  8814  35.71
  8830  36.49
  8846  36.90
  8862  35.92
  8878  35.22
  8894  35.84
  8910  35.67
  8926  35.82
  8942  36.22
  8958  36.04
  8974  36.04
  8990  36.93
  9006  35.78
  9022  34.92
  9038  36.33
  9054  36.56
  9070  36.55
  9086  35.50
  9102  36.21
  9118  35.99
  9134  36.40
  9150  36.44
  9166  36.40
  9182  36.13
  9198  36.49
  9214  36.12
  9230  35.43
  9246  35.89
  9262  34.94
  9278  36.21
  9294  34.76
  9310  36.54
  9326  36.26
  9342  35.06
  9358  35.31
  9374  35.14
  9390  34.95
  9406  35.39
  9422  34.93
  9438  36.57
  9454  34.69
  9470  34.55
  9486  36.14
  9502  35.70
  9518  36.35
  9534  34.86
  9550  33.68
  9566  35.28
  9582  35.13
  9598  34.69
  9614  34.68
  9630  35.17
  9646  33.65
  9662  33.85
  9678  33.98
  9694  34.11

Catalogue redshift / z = 0.000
